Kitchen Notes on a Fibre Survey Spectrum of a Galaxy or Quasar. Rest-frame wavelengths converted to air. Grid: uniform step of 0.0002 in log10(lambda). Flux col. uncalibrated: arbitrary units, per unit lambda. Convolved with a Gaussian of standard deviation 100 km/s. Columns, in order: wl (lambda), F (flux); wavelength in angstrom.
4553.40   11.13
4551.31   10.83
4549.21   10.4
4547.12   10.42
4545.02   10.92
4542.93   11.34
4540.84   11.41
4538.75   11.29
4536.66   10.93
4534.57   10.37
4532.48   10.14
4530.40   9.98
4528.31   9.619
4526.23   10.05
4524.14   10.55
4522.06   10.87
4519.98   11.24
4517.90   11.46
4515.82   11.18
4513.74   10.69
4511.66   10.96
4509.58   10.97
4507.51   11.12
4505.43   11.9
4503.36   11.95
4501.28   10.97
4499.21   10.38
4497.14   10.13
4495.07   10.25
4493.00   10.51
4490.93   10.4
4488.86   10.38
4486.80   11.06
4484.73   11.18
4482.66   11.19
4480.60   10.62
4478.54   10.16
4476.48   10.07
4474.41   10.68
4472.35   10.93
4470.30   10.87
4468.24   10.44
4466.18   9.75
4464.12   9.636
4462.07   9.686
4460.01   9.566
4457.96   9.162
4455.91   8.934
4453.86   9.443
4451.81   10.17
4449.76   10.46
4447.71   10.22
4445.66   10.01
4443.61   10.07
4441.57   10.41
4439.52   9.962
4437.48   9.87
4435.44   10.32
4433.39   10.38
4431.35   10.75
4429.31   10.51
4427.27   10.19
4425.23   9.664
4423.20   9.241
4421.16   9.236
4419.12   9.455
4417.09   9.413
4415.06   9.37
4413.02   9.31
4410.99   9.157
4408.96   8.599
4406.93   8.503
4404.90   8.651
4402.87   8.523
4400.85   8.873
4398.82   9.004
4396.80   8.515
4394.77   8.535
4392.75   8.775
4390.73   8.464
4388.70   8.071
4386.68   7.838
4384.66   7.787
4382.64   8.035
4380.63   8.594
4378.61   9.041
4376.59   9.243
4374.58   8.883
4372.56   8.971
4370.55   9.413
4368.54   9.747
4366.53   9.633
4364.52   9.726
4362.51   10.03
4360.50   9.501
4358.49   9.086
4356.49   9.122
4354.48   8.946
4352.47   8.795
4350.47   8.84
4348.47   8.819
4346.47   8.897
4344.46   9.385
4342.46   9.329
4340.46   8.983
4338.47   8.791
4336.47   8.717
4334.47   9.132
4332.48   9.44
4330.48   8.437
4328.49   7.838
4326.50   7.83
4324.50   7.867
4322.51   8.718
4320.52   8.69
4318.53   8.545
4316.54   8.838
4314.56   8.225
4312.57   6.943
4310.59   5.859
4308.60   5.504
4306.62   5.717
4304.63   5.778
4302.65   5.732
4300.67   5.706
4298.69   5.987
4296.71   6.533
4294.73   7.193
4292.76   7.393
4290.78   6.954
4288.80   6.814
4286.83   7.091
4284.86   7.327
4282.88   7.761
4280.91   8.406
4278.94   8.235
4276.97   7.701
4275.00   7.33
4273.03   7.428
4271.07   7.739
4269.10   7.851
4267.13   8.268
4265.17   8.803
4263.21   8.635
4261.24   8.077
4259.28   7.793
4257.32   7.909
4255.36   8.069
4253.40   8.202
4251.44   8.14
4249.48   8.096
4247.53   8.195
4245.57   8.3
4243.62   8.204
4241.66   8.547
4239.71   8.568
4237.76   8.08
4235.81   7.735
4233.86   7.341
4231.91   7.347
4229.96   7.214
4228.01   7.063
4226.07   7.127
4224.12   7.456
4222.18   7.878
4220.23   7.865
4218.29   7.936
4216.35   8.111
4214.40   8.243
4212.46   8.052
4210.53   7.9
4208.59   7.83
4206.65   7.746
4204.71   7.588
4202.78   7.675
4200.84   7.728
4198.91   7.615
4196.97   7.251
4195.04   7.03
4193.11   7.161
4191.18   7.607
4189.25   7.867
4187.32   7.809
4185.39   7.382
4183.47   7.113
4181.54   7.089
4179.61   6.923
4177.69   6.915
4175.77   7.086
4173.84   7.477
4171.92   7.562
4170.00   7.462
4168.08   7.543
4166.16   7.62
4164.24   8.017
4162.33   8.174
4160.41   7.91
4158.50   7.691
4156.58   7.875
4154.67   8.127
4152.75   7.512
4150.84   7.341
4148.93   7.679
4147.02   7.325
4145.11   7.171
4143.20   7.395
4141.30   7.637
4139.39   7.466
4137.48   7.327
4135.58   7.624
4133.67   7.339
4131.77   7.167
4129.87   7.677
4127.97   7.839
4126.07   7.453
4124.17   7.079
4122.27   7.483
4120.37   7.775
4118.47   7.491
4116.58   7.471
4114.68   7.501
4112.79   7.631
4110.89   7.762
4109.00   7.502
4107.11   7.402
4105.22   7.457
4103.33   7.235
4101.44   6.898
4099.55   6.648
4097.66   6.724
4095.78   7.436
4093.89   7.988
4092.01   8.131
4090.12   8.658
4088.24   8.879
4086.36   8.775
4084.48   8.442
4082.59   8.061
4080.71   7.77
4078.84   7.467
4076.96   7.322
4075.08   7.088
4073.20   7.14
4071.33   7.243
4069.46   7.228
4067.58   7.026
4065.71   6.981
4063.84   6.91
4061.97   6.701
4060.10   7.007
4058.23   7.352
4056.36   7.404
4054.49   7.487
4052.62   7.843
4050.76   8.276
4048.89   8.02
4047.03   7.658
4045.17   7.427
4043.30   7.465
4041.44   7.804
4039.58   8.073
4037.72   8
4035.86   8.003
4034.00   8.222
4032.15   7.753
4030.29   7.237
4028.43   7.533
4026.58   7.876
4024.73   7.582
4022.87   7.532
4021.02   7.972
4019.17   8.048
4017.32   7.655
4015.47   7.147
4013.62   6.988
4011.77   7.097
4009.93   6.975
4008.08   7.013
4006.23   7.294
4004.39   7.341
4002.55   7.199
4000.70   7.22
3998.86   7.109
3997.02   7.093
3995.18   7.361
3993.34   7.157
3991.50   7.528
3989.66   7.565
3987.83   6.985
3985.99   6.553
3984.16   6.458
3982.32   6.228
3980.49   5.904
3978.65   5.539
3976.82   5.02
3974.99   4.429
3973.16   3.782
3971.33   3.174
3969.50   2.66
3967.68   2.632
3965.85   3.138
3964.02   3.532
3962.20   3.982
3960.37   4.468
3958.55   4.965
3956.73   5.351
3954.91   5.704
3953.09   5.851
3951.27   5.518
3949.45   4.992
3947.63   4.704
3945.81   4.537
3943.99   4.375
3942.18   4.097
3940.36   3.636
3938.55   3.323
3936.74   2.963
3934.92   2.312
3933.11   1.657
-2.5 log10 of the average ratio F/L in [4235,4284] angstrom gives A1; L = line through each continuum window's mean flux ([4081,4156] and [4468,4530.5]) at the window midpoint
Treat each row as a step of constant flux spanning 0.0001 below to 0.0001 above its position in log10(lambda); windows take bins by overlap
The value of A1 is 0.09 mag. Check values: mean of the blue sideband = 7.6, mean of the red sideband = 10.7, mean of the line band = 8.08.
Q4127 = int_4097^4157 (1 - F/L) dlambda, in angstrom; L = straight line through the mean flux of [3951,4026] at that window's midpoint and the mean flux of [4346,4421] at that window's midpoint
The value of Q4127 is -3.0 angstrom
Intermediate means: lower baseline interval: 6.09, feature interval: 7.44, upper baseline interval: 8.93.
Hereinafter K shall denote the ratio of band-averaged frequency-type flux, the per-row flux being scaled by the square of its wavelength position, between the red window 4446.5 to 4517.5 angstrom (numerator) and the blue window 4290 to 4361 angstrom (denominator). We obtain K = 1.4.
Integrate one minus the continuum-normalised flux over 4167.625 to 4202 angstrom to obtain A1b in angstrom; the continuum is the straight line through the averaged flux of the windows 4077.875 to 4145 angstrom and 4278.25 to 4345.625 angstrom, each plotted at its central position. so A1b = 1.1 angstrom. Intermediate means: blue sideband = 7.61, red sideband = 7.64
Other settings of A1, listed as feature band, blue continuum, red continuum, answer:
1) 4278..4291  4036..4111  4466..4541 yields 0.206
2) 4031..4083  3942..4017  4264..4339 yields -0.218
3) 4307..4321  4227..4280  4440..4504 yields 0.165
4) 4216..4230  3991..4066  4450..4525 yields 0.158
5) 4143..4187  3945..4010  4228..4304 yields -0.086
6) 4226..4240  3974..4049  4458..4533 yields 0.161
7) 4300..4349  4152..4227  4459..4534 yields 0.132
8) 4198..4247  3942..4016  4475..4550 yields 0.026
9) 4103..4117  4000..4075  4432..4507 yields 0.062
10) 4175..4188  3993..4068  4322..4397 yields 0.131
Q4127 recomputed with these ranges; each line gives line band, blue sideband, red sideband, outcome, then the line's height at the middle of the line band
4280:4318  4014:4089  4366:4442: 8.13 angstrom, 8.71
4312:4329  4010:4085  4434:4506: 2.06 angstrom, 9.34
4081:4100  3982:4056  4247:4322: -1.39 angstrom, 7.46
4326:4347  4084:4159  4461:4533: 1.16 angstrom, 9.33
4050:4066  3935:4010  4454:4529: -2.91 angstrom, 6.21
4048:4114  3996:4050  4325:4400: 1.86 angstrom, 7.76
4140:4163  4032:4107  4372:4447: 0.98 angstrom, 7.98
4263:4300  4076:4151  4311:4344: 3.49 angstrom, 8.3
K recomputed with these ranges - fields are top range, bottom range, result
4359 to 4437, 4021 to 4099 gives 1.41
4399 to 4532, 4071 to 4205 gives 1.57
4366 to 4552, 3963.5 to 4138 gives 1.70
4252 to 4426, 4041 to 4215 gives 1.22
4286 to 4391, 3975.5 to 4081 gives 1.31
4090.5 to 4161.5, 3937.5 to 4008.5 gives 1.49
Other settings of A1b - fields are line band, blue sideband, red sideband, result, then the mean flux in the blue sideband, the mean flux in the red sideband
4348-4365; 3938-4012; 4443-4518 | 0.1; 5.5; 10.5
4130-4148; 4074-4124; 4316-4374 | 1.1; 7.64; 8.97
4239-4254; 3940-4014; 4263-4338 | -2.2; 5.6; 7.55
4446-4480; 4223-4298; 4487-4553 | 0.3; 7.75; 10.8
